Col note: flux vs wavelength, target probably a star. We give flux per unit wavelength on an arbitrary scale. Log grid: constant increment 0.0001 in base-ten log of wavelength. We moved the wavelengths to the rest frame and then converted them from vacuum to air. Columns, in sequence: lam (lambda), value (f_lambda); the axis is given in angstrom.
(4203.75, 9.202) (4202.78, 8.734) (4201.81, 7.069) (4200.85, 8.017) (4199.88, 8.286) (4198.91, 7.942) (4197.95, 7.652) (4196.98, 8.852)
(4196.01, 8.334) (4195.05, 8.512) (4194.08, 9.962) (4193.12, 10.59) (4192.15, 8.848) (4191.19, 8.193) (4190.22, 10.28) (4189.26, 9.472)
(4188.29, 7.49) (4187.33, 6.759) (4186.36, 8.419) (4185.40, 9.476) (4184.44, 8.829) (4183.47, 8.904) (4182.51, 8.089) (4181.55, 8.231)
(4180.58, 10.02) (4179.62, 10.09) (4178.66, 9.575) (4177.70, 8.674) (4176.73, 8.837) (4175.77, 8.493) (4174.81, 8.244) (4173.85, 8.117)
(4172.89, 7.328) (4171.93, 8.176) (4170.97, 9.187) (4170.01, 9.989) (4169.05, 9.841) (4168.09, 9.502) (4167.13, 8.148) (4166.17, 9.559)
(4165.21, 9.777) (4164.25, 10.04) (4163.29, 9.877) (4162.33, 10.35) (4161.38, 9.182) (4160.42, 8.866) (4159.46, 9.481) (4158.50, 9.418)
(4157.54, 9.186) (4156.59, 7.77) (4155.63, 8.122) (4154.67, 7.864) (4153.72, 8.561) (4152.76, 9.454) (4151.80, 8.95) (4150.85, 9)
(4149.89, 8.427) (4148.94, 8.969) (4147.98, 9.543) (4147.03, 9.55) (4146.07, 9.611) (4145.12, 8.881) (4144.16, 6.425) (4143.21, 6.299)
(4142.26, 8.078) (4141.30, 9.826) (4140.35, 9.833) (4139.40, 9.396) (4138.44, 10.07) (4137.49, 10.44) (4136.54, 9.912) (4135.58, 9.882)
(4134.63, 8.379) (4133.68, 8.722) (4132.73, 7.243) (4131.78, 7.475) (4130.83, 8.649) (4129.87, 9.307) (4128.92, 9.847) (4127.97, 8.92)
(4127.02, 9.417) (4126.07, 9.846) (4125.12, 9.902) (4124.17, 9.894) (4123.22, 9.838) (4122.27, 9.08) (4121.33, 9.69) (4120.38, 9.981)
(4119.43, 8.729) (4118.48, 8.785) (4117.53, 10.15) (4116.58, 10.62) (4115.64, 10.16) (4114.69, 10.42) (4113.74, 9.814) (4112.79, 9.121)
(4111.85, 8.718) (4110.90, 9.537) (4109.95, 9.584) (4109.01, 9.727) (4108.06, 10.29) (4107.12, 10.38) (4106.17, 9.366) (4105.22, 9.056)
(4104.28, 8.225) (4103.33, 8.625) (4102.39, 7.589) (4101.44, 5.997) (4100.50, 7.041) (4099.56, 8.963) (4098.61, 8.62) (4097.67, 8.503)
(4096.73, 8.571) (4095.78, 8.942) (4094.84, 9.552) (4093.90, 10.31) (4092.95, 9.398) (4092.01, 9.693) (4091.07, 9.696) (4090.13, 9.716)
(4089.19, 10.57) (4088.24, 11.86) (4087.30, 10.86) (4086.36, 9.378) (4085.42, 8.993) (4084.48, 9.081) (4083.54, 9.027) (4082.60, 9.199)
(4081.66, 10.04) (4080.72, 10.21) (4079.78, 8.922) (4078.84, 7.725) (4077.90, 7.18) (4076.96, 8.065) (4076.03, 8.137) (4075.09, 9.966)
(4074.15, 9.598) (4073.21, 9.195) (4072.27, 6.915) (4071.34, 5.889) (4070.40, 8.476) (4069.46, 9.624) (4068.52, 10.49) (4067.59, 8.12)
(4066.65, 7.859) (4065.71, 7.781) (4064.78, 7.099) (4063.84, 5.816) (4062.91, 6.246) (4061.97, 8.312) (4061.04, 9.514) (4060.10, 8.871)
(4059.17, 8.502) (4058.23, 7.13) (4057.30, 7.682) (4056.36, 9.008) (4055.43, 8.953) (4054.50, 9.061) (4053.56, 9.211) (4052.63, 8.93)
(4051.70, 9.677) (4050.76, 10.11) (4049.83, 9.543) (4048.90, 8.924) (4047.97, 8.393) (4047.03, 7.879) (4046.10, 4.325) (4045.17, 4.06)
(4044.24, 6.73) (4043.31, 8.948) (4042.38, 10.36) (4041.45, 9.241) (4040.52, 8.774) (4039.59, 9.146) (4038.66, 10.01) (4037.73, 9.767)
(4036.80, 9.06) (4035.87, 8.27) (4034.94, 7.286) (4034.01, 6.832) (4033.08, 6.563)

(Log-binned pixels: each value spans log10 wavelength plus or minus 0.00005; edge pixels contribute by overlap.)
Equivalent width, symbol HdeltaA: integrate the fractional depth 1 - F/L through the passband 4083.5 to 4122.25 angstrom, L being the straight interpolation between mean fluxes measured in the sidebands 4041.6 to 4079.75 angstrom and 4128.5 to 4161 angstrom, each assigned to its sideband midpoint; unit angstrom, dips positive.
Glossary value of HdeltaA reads -3.7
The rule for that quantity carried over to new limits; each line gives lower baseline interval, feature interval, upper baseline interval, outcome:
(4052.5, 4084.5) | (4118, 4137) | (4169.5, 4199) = -1.25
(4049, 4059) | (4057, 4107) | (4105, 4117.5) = 3.44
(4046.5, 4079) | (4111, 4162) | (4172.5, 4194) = -2.90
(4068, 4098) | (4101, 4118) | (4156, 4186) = -0.29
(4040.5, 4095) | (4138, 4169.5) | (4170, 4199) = -1.04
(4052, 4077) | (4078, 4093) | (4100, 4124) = -1.48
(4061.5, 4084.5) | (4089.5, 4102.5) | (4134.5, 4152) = -0.36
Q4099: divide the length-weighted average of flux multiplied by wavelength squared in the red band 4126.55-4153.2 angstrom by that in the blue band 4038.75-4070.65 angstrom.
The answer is 1.12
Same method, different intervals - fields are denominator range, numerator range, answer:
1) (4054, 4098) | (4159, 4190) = 1.07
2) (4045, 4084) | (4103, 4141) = 1.16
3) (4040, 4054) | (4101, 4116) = 1.13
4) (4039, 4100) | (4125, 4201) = 1.07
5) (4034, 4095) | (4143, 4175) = 1.07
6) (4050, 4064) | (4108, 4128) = 1.16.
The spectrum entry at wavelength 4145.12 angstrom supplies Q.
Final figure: 8.881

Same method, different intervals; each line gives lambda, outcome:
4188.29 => 7.49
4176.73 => 8.837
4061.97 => 8.312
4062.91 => 6.246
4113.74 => 9.814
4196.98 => 8.852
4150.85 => 9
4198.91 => 7.942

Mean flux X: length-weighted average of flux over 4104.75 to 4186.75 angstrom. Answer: 9.16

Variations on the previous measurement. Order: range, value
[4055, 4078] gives 8.19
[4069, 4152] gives 9.12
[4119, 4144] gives 9.15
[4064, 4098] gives 8.99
